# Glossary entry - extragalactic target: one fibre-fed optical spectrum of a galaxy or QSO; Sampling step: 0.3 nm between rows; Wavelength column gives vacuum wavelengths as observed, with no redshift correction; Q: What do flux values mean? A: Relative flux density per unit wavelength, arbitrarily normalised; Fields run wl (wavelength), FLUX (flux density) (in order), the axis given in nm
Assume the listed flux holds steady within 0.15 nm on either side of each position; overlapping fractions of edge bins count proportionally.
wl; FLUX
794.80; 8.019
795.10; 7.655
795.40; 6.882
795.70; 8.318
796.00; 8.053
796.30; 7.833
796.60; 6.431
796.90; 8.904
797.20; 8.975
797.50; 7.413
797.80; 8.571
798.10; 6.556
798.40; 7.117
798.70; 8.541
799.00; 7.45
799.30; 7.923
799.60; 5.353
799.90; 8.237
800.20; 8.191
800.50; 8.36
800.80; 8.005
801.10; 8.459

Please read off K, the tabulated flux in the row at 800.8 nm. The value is 8.005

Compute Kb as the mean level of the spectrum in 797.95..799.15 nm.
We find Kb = 7.42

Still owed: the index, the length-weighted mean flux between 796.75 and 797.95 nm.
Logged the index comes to 8.47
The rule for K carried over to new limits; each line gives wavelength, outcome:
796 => 8.053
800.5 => 8.36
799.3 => 7.923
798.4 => 7.117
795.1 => 7.655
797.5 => 7.413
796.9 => 8.904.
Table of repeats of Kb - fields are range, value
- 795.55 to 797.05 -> 7.91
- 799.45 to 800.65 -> 7.54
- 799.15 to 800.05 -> 7.17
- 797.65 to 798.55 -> 7.41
